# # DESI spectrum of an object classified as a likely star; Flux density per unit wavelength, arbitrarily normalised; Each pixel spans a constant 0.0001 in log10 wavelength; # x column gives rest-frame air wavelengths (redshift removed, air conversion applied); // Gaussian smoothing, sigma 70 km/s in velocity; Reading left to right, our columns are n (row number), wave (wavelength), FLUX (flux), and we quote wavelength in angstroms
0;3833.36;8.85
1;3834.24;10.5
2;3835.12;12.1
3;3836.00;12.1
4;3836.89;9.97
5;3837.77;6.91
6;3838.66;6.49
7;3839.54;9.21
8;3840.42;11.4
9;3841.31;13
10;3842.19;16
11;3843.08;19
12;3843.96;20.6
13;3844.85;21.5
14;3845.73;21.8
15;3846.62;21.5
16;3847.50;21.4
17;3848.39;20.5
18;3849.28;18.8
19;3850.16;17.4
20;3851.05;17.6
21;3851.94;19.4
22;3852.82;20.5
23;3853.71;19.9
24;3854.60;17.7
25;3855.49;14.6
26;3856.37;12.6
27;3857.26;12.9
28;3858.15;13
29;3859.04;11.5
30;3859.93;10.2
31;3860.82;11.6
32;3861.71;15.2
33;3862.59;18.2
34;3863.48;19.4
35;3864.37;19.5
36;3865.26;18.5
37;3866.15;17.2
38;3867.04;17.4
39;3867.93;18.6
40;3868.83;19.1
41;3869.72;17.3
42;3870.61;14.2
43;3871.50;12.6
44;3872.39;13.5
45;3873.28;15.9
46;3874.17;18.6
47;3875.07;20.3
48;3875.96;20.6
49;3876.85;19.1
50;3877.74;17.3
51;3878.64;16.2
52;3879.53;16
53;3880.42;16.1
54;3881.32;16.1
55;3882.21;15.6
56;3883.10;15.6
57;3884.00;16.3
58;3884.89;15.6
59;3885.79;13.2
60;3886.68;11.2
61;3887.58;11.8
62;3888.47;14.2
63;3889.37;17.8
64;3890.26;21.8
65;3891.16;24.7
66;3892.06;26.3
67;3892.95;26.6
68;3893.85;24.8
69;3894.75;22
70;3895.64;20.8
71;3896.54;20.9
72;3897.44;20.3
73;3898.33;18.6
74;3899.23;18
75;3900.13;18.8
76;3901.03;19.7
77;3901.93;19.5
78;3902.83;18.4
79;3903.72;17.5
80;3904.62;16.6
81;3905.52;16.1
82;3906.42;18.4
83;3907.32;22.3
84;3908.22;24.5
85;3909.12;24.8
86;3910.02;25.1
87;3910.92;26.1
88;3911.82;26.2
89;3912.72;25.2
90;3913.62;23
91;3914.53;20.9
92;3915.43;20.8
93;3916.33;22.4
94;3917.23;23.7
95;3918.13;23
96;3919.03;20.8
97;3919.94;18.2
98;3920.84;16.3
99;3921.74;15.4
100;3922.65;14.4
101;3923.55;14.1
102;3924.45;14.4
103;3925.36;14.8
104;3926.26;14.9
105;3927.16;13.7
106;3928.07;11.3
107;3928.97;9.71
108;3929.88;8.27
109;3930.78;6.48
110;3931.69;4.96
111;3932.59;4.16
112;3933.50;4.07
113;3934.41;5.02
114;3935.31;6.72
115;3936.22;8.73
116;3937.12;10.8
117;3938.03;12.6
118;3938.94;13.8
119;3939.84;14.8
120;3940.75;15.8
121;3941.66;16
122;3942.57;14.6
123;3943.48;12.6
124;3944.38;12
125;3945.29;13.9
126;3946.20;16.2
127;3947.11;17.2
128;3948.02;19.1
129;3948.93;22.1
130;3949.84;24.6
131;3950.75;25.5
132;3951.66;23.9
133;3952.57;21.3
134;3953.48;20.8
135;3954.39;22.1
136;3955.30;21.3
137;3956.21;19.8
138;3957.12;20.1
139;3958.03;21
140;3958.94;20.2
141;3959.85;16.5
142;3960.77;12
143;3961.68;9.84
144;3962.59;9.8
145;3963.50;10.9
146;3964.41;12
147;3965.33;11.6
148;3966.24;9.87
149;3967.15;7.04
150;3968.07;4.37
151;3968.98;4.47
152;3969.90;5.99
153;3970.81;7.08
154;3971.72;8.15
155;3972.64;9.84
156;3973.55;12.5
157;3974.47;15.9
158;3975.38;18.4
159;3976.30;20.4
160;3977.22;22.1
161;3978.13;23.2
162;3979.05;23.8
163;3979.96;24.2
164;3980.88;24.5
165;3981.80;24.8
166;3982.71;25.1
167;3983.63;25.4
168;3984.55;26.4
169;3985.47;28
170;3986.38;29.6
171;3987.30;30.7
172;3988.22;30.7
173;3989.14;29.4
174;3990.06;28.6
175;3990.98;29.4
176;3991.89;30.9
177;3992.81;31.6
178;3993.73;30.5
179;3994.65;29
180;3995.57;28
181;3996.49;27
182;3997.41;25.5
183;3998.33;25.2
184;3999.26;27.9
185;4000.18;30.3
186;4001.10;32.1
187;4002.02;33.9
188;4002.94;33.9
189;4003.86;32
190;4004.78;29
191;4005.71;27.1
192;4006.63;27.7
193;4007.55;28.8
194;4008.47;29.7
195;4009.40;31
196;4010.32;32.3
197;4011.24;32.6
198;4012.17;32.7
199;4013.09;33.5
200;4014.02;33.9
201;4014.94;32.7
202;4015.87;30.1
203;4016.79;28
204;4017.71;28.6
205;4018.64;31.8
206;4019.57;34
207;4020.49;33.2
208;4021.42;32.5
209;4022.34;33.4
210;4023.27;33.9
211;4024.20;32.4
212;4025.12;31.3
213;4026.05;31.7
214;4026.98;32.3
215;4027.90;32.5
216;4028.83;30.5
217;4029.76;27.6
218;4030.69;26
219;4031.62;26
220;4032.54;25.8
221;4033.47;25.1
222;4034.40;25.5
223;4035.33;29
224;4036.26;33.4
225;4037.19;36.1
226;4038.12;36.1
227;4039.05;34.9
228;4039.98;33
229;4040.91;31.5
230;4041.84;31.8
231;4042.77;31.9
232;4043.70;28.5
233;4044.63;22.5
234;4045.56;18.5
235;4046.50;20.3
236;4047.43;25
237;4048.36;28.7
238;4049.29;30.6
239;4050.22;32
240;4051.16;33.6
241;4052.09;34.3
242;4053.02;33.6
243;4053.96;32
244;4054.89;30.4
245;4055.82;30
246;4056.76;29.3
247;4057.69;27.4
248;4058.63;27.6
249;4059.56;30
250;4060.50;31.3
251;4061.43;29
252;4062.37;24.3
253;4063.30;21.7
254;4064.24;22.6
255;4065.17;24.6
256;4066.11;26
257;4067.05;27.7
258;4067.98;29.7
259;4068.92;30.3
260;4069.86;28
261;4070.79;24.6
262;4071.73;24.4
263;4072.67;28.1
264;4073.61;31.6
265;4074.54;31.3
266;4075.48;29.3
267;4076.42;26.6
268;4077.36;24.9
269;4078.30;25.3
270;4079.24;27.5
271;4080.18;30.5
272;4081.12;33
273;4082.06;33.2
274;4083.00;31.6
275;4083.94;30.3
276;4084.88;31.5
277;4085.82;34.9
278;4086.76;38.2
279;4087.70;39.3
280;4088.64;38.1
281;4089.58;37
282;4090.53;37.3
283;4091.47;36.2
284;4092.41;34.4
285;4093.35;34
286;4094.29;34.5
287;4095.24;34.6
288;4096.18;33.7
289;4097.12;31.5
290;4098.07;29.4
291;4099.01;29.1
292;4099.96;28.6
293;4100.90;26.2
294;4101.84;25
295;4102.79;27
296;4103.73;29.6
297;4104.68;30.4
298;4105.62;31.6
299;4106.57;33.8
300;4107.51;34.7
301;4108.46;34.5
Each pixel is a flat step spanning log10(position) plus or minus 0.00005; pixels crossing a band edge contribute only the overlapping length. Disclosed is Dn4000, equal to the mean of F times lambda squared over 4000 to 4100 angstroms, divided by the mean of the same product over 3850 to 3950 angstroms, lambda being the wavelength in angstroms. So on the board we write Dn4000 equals 1.95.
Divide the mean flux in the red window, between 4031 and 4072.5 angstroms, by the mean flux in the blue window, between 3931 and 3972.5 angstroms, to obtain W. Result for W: 2.1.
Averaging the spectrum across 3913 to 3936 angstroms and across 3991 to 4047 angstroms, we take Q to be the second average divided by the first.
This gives 2.14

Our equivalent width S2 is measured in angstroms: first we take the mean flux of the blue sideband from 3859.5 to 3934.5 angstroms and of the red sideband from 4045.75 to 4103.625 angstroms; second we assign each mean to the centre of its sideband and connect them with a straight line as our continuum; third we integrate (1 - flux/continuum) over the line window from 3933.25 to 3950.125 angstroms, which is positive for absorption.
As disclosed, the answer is 5.7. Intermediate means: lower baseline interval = 17.4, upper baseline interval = 30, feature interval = 13.7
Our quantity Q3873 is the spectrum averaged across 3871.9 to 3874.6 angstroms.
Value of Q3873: 16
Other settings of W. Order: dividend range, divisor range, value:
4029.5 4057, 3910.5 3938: 1.98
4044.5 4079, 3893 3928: 1.40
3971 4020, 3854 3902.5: 1.58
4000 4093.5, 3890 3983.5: 1.78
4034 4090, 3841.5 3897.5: 1.68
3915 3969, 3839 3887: 0.88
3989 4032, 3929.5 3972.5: 2.28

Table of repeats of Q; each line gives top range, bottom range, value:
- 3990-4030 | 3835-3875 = 1.92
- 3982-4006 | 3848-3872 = 1.77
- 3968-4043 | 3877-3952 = 1.61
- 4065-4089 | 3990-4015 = 0.99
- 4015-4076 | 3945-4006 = 1.37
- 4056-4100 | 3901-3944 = 1.89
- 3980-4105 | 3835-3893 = 1.82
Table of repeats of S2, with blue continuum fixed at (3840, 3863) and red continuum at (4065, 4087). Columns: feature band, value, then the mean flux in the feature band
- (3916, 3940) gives 9.3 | 12.8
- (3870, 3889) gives 2.7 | 15.7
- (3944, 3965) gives 4.3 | 17.9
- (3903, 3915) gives -1.2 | 22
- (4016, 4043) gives -4.4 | 31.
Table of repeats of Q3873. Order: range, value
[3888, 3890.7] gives 17.9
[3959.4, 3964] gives 11.8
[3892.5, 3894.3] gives 25.7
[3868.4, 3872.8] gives 15.4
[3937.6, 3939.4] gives 13.2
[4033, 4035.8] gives 26.5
